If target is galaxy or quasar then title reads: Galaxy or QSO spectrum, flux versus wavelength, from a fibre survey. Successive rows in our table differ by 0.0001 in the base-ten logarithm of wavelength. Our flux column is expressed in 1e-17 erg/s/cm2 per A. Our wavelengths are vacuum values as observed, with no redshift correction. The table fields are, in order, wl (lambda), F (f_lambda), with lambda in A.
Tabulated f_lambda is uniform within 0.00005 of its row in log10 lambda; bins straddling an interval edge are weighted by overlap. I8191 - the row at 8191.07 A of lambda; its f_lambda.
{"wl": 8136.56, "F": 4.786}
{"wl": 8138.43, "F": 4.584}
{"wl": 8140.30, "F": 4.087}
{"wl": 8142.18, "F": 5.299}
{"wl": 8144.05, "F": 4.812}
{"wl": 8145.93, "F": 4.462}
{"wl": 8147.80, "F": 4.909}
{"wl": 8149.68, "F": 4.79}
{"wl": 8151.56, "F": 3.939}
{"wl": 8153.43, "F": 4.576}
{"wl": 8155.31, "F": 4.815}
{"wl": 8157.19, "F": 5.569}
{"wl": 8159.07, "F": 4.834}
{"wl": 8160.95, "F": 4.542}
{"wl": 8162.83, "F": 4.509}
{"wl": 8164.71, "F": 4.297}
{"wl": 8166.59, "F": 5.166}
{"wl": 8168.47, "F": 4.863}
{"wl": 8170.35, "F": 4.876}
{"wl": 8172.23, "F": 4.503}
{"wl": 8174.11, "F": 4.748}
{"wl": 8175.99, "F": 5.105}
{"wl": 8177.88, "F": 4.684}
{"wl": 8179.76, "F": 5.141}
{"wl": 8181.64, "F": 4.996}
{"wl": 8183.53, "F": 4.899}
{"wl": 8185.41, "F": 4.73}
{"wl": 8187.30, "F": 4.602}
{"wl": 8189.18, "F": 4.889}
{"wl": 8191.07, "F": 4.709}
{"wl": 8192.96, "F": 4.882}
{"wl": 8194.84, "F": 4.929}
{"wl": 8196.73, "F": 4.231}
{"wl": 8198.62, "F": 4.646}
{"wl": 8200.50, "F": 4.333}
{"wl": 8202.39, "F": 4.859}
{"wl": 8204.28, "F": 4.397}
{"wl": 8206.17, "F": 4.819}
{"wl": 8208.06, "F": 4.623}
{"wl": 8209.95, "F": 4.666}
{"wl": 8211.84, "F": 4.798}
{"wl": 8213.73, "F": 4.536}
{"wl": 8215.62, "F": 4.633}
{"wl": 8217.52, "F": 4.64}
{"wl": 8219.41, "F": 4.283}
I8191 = 4.709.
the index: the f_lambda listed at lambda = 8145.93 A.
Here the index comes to 4.462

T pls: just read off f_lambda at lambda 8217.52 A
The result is 4.64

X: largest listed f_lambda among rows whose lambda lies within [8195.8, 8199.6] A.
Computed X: 4.646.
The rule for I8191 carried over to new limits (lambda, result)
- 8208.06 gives 4.623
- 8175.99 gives 5.105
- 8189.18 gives 4.889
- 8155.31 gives 4.815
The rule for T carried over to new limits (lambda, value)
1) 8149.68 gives 4.79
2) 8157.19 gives 5.569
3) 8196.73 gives 4.231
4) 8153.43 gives 4.576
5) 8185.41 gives 4.73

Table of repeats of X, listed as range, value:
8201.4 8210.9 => 4.859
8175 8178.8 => 5.105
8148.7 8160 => 5.569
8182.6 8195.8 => 4.929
